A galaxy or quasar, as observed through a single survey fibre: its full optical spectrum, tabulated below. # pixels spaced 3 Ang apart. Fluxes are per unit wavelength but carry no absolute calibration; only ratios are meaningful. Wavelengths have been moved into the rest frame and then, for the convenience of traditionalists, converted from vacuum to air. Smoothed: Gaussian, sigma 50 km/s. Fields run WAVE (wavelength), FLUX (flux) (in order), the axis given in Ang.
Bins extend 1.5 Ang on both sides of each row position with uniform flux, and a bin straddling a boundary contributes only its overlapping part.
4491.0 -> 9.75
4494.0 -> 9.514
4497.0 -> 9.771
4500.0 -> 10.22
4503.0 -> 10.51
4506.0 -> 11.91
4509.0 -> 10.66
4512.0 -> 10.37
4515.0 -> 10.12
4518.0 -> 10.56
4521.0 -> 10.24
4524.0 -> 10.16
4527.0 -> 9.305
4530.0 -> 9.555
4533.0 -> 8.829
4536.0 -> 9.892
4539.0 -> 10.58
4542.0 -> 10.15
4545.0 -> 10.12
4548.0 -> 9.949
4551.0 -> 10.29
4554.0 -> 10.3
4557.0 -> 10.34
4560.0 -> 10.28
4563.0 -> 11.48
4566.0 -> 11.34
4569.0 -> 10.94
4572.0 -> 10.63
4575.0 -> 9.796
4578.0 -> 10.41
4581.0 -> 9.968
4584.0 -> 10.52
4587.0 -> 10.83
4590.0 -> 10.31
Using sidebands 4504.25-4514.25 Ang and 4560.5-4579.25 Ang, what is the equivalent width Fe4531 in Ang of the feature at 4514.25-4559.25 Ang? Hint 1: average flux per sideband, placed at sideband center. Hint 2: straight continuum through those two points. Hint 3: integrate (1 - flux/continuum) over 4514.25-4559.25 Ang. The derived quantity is 3.3 Ang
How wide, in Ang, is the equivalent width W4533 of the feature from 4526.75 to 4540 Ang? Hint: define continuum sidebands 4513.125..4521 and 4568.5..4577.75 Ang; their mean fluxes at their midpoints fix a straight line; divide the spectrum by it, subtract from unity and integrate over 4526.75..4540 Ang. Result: 0.9 Ang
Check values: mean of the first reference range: 10.3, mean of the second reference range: 10.4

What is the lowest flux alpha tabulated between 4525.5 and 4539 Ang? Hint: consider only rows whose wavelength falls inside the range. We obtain 8.829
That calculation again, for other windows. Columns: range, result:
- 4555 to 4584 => 9.796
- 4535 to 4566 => 9.892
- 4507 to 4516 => 10.12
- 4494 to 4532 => 9.305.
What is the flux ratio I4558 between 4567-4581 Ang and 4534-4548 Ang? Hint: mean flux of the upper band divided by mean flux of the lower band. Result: 1.0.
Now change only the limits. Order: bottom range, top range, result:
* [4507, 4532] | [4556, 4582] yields 1.05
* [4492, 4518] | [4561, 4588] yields 1.03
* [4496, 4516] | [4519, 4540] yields 0.93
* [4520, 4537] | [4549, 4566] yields 1.10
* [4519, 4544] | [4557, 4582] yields 1.08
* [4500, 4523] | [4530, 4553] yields 0.94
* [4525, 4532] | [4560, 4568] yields 1.18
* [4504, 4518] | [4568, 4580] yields 0.97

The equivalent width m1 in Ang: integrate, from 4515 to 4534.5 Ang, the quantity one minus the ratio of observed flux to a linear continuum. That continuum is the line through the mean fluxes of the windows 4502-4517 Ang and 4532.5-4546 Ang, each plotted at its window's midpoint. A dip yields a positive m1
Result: 1.0 Ang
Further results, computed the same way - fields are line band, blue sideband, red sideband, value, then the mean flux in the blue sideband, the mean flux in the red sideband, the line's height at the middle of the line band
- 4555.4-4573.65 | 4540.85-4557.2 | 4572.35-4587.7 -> -1.0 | 10.2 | 10.3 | 10.2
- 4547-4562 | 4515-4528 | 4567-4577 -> 0.1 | 10.1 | 10.5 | 10.4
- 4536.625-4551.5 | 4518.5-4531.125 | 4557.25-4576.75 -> 0.1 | 9.88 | 10.7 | 10.3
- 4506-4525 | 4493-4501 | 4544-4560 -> -1.0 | 9.83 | 10.2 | 9.96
